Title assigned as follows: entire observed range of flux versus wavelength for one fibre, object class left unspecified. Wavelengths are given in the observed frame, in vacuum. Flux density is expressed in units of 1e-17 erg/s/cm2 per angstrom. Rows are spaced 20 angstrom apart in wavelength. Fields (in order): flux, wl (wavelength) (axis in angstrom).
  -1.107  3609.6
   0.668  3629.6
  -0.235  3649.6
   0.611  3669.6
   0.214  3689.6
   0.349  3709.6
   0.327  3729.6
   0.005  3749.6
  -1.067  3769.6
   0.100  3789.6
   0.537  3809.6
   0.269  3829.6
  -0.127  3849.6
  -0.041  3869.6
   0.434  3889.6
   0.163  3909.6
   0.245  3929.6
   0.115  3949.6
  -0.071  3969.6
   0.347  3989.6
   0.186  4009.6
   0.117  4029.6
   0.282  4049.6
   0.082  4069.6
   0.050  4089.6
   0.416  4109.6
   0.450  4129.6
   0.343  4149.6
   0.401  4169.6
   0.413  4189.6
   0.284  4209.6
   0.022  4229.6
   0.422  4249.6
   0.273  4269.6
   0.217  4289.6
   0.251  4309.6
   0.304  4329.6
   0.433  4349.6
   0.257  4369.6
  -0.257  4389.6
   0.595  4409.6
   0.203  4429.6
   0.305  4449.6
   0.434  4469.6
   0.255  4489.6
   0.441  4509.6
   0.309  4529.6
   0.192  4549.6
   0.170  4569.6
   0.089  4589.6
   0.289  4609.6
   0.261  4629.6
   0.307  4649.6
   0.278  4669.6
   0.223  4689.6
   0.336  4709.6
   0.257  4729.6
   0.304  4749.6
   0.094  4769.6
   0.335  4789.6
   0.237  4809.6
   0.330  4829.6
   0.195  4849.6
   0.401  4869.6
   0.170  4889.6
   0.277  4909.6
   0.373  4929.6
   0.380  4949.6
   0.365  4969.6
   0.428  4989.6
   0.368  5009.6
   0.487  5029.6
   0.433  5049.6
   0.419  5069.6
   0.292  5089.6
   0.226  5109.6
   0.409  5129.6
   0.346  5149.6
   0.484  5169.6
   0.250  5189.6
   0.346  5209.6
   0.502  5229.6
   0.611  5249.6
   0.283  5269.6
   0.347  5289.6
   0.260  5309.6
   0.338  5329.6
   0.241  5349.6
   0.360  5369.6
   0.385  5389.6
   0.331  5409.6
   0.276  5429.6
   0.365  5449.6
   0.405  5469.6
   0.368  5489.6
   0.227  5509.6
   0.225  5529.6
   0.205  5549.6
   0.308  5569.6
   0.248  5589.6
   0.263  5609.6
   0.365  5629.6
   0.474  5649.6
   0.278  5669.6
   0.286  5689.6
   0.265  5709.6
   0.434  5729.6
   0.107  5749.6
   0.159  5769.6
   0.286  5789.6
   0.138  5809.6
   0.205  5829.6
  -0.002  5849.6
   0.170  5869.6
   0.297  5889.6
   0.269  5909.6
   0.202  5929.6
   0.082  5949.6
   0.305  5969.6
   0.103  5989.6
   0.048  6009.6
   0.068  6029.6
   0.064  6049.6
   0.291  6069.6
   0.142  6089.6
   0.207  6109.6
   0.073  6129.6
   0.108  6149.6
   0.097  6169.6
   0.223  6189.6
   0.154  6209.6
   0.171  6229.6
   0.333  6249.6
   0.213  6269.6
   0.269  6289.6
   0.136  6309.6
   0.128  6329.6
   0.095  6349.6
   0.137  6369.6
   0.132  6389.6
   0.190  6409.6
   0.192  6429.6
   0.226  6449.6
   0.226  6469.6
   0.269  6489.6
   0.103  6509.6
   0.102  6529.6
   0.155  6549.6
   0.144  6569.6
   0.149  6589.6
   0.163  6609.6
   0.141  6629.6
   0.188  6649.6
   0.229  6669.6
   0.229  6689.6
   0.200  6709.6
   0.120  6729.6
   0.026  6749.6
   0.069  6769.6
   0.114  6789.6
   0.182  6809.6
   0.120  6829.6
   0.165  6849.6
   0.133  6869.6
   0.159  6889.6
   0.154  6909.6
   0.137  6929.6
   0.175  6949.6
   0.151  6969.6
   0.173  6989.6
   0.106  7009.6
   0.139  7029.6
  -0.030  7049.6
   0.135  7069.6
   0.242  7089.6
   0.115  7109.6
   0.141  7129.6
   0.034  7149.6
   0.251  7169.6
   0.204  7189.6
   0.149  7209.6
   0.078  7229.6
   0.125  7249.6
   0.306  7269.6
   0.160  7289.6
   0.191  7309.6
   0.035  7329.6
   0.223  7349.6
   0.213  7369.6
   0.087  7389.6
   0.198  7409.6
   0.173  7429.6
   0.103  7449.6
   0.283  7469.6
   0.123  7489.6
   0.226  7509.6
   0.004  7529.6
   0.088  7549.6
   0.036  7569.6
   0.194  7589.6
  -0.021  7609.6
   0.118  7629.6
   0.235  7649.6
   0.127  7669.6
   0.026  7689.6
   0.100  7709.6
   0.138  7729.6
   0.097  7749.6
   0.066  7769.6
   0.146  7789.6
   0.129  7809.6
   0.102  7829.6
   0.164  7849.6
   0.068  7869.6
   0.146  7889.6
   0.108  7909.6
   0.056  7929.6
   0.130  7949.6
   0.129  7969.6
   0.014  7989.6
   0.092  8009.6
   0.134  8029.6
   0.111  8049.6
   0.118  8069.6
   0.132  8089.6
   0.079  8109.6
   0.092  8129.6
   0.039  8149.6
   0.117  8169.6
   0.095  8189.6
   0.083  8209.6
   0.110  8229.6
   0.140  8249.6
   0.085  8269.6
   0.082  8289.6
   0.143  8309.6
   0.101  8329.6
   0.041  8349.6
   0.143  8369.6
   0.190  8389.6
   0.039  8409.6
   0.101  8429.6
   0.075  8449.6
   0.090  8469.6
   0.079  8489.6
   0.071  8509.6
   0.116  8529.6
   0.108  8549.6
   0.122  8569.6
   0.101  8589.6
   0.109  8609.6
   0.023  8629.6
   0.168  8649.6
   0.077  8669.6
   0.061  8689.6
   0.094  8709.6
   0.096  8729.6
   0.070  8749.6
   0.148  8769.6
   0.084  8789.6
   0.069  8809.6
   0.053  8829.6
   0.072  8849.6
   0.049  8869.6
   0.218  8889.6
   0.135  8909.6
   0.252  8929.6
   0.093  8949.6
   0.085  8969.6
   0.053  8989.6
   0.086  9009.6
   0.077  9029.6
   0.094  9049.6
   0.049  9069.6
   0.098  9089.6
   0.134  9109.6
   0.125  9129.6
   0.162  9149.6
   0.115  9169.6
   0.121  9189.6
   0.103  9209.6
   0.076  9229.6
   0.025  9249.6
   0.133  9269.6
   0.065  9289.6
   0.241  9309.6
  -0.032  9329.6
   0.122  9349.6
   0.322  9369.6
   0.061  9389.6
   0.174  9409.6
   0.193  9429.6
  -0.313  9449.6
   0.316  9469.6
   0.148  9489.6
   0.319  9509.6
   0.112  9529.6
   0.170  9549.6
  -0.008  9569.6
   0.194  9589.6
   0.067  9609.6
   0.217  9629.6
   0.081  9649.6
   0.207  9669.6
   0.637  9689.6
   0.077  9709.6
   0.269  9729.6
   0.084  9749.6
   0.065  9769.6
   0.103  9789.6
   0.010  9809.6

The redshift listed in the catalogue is 0.93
